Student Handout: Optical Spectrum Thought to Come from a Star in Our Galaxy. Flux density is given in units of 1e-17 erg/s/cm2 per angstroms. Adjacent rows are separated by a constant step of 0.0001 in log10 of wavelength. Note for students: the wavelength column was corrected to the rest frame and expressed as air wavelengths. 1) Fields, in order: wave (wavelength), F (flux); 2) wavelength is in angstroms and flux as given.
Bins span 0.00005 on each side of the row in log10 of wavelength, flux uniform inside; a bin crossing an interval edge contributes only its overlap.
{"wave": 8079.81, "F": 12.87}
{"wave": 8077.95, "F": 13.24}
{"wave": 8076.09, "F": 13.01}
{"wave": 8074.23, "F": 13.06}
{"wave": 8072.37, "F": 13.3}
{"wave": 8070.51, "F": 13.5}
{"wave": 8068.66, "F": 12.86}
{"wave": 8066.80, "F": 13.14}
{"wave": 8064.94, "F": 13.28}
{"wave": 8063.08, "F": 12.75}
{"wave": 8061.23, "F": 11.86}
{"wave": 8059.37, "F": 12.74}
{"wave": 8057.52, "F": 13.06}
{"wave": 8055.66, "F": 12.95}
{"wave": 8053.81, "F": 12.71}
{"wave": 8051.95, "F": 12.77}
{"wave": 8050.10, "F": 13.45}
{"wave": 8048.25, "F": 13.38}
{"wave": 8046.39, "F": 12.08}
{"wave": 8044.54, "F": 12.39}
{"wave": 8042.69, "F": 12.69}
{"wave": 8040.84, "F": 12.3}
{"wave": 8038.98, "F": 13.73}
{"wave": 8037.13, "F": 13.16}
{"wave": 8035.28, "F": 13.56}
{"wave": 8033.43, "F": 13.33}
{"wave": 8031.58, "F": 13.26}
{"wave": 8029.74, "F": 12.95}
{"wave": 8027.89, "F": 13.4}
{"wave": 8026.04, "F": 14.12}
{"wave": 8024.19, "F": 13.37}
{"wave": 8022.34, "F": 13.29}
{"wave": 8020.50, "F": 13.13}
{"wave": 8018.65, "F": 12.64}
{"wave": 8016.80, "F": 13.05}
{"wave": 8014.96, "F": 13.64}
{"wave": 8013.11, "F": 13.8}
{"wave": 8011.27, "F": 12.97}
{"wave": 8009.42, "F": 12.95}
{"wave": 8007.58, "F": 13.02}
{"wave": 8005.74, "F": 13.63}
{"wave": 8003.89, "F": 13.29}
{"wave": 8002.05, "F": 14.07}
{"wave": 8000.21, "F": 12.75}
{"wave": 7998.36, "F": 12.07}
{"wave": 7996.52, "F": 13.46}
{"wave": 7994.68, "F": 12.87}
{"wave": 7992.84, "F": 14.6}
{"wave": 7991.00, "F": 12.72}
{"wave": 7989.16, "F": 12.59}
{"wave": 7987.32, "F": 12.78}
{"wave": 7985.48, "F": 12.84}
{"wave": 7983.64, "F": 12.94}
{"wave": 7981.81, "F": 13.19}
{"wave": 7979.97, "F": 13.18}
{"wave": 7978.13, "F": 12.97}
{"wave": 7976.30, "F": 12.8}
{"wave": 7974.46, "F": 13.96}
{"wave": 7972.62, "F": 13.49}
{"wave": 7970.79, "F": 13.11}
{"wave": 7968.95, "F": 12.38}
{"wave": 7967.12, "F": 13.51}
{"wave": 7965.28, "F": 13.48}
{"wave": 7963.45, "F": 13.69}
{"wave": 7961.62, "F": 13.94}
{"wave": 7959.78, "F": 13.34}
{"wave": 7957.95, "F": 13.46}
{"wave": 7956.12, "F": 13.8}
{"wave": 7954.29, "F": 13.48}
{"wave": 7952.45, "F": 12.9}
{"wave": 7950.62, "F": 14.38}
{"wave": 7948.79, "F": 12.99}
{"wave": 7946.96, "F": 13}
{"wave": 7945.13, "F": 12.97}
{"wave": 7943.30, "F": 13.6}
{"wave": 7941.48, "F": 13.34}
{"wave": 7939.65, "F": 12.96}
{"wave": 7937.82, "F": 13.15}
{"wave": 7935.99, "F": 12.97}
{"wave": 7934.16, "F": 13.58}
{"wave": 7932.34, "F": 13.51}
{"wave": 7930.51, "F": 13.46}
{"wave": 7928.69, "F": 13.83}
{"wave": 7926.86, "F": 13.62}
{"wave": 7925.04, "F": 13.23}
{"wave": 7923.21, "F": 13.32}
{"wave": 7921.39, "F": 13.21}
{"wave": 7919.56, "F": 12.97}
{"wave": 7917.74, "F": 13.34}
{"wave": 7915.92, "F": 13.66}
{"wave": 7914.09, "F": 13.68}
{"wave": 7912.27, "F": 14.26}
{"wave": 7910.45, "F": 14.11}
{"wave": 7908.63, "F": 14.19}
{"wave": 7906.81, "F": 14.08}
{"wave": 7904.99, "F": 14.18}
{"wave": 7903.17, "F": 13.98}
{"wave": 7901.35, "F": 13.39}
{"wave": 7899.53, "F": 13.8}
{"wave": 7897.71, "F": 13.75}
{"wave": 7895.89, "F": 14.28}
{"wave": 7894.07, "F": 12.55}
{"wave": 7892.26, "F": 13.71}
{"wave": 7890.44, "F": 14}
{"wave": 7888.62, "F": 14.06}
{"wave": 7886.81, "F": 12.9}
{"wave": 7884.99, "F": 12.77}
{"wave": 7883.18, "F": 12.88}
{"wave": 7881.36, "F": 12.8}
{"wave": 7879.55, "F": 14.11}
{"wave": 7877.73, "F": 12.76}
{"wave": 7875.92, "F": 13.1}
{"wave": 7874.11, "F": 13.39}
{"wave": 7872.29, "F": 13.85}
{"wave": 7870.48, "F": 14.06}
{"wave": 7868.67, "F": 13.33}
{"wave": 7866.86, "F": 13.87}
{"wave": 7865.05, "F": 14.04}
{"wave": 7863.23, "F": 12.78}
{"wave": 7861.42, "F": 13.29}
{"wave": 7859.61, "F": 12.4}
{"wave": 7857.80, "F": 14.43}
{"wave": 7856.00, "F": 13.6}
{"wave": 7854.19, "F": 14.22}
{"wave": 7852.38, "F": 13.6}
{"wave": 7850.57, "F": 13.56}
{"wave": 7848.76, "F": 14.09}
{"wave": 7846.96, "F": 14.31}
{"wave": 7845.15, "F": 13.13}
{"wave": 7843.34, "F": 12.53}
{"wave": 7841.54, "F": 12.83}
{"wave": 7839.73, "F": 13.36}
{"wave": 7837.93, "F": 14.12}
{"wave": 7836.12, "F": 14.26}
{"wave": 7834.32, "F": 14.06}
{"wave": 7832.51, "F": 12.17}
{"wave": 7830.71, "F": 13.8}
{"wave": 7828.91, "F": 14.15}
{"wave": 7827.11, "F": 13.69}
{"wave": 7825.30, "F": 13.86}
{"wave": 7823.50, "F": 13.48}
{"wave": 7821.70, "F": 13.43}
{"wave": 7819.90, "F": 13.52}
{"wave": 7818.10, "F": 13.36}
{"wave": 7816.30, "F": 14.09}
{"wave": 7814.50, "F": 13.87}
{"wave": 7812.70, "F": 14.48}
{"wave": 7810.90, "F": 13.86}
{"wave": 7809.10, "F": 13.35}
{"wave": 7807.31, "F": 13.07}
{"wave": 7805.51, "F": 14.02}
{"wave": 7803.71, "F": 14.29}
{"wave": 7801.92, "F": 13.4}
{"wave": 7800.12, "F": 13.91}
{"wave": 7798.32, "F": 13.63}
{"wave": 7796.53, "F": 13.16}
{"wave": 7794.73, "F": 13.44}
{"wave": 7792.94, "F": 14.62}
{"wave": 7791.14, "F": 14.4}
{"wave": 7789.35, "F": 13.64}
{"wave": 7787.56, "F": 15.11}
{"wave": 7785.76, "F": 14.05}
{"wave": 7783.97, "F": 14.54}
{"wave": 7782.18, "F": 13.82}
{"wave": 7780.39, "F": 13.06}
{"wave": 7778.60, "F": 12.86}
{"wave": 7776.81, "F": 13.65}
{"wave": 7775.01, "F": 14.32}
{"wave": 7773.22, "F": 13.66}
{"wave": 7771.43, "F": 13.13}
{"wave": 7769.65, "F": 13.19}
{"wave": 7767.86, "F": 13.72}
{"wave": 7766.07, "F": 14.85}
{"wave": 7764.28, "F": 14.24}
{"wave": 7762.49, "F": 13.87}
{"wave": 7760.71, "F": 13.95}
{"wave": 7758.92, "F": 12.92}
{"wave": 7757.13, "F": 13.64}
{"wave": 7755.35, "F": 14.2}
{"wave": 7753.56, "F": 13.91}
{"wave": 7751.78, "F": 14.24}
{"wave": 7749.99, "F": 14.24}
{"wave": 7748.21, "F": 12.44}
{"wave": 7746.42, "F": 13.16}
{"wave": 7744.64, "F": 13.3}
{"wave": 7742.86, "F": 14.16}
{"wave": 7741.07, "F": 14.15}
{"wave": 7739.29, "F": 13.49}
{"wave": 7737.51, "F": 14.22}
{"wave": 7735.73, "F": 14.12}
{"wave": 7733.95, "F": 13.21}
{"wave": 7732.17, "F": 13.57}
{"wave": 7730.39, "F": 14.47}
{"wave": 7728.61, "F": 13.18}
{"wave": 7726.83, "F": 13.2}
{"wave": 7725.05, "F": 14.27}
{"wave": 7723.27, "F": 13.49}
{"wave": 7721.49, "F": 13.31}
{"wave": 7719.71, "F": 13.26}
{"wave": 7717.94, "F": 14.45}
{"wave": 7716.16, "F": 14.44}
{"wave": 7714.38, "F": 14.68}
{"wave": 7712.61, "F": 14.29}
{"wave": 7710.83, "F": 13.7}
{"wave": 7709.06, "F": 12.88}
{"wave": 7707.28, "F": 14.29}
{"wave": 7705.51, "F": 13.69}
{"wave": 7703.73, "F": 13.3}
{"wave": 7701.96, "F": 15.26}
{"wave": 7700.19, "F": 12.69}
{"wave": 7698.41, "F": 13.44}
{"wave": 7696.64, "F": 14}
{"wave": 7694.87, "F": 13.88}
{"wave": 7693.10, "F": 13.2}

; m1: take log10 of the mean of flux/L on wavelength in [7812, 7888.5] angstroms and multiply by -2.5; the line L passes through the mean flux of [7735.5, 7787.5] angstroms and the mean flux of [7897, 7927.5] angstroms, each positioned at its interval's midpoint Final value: 0.015 mag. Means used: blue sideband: 13.8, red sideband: 13.7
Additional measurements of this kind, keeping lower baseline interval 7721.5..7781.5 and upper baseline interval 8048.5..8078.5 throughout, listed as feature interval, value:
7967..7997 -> 0.00 mag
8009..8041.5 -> -0.02 mag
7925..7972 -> -0.01 mag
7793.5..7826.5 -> -0.01 mag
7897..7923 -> -0.03 mag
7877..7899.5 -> 0.00 mag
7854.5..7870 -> -0.01 mag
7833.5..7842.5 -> -0.02 mag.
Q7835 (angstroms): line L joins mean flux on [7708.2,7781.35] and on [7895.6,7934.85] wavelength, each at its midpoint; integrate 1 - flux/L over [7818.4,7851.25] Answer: 0.3 angstroms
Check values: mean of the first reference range 13.7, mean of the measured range 13.6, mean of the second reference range 13.7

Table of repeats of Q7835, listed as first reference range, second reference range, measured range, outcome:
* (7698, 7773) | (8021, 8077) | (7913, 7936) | -0.2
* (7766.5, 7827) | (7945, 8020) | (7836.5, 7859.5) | 0.0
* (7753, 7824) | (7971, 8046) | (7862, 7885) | 0.3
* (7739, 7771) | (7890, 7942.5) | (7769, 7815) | -0.2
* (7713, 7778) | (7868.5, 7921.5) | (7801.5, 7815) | -0.1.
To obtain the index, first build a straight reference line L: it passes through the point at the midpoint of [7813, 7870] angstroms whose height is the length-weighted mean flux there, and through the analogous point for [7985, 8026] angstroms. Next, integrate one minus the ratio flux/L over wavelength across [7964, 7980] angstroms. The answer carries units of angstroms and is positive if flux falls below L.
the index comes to 0.06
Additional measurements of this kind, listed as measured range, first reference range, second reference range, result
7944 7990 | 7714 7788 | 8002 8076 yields 0.1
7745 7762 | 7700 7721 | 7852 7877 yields 0.3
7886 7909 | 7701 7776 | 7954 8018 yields -0.5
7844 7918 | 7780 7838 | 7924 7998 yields -0.3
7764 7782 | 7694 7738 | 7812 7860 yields 0.1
